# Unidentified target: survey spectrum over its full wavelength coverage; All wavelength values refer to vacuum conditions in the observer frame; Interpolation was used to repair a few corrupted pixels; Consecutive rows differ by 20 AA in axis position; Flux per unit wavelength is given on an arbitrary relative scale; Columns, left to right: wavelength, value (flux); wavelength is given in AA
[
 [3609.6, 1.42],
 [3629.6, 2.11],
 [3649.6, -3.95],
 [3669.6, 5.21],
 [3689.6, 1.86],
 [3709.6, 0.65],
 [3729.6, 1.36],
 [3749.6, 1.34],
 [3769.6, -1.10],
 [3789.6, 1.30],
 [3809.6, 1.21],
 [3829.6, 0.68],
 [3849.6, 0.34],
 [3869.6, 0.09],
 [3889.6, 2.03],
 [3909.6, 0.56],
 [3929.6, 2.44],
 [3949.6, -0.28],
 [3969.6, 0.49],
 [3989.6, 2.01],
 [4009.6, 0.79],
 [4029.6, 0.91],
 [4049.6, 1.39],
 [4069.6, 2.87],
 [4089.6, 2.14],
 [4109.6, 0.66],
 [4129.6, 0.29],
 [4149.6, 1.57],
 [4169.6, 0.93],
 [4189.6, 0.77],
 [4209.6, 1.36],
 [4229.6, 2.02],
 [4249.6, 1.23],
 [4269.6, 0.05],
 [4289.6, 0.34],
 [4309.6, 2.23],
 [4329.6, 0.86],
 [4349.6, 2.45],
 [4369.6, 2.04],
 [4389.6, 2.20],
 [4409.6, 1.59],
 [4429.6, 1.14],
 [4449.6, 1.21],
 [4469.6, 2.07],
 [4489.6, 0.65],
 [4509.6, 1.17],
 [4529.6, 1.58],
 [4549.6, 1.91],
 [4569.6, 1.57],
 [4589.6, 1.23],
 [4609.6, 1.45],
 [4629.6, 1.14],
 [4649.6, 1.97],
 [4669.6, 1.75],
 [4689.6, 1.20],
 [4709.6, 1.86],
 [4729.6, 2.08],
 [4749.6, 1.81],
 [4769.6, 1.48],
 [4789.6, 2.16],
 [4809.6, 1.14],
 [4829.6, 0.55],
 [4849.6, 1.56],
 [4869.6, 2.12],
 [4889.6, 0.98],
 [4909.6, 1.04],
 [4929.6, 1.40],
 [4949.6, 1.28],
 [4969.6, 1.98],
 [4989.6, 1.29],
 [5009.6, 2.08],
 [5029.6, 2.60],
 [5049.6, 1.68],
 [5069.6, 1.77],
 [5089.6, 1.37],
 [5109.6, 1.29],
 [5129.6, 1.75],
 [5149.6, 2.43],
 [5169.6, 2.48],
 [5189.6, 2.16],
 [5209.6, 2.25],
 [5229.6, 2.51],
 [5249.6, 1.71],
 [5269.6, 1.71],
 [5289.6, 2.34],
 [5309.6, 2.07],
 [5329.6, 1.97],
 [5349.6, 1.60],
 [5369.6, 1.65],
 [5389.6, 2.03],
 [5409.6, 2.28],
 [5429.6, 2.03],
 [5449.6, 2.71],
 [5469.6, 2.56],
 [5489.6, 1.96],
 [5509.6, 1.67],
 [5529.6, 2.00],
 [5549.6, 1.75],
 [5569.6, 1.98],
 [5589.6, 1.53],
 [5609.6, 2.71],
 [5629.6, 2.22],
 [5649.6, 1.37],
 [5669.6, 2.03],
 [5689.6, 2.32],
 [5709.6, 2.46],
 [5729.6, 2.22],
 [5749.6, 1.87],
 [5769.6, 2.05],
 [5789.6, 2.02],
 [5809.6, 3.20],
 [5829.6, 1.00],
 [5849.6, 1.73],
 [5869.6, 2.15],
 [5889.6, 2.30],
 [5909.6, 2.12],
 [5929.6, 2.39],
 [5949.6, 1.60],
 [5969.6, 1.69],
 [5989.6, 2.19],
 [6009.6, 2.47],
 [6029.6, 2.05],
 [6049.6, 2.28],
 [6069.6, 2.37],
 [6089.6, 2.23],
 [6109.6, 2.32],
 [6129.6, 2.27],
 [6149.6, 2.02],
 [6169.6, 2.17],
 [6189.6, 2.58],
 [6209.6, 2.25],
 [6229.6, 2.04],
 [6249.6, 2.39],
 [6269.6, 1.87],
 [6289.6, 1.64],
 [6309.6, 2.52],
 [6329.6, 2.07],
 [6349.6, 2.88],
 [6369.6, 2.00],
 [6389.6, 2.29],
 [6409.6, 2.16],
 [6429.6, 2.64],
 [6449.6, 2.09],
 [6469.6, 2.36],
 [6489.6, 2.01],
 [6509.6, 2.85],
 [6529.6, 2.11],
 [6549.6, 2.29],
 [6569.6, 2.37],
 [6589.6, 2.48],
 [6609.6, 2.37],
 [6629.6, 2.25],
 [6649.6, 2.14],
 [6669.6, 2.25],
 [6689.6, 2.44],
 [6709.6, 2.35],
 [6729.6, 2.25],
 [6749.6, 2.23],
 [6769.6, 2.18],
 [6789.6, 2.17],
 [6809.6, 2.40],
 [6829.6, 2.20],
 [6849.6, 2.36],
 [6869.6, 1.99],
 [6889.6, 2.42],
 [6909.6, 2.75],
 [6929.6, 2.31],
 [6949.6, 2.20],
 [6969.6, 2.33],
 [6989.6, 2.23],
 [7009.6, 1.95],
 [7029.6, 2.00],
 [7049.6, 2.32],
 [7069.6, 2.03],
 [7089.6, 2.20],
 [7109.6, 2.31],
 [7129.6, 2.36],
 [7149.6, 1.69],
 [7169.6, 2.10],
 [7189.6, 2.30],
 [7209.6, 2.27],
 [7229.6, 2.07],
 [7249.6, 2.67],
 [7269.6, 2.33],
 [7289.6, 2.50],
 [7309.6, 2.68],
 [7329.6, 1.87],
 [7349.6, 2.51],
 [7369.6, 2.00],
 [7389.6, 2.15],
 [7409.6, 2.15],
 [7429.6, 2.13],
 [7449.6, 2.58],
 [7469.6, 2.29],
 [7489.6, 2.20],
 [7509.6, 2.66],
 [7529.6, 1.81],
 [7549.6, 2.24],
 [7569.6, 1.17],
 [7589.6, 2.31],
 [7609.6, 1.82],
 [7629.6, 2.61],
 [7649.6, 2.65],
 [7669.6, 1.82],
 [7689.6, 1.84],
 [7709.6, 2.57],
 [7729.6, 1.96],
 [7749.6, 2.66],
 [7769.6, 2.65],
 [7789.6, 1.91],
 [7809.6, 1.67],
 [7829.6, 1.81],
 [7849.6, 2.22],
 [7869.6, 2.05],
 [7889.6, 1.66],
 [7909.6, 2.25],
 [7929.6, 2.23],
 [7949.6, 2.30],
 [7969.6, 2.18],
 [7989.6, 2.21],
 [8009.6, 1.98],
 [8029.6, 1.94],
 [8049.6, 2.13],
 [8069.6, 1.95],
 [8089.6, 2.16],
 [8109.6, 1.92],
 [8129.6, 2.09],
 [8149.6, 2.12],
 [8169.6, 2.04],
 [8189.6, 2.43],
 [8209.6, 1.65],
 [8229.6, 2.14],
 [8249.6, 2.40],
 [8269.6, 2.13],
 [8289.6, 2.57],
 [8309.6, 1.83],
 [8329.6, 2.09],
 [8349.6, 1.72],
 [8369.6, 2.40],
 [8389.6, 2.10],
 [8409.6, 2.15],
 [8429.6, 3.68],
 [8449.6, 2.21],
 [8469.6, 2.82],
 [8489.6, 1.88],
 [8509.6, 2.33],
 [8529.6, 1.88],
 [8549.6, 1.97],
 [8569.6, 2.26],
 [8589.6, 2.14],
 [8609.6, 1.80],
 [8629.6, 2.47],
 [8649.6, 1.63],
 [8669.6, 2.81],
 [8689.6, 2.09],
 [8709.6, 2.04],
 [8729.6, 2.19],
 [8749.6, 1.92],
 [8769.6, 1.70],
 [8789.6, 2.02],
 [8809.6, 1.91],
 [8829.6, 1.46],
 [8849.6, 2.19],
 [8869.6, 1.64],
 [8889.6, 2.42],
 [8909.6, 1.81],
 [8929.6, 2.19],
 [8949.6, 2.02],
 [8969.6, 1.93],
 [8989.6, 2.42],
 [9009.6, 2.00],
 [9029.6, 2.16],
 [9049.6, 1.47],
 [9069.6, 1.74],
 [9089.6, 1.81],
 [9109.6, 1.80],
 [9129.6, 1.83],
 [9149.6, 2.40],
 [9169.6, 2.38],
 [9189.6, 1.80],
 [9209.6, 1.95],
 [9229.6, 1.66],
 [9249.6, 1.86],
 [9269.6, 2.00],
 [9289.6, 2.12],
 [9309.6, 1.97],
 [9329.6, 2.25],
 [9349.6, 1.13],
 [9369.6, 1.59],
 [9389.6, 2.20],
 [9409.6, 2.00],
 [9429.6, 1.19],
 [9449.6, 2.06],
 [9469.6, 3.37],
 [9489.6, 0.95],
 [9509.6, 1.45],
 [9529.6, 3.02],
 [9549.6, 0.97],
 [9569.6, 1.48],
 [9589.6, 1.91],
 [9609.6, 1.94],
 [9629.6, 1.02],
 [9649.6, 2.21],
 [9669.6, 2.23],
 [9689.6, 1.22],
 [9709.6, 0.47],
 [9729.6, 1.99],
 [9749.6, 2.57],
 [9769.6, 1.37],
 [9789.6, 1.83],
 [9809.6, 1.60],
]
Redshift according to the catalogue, 0.29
